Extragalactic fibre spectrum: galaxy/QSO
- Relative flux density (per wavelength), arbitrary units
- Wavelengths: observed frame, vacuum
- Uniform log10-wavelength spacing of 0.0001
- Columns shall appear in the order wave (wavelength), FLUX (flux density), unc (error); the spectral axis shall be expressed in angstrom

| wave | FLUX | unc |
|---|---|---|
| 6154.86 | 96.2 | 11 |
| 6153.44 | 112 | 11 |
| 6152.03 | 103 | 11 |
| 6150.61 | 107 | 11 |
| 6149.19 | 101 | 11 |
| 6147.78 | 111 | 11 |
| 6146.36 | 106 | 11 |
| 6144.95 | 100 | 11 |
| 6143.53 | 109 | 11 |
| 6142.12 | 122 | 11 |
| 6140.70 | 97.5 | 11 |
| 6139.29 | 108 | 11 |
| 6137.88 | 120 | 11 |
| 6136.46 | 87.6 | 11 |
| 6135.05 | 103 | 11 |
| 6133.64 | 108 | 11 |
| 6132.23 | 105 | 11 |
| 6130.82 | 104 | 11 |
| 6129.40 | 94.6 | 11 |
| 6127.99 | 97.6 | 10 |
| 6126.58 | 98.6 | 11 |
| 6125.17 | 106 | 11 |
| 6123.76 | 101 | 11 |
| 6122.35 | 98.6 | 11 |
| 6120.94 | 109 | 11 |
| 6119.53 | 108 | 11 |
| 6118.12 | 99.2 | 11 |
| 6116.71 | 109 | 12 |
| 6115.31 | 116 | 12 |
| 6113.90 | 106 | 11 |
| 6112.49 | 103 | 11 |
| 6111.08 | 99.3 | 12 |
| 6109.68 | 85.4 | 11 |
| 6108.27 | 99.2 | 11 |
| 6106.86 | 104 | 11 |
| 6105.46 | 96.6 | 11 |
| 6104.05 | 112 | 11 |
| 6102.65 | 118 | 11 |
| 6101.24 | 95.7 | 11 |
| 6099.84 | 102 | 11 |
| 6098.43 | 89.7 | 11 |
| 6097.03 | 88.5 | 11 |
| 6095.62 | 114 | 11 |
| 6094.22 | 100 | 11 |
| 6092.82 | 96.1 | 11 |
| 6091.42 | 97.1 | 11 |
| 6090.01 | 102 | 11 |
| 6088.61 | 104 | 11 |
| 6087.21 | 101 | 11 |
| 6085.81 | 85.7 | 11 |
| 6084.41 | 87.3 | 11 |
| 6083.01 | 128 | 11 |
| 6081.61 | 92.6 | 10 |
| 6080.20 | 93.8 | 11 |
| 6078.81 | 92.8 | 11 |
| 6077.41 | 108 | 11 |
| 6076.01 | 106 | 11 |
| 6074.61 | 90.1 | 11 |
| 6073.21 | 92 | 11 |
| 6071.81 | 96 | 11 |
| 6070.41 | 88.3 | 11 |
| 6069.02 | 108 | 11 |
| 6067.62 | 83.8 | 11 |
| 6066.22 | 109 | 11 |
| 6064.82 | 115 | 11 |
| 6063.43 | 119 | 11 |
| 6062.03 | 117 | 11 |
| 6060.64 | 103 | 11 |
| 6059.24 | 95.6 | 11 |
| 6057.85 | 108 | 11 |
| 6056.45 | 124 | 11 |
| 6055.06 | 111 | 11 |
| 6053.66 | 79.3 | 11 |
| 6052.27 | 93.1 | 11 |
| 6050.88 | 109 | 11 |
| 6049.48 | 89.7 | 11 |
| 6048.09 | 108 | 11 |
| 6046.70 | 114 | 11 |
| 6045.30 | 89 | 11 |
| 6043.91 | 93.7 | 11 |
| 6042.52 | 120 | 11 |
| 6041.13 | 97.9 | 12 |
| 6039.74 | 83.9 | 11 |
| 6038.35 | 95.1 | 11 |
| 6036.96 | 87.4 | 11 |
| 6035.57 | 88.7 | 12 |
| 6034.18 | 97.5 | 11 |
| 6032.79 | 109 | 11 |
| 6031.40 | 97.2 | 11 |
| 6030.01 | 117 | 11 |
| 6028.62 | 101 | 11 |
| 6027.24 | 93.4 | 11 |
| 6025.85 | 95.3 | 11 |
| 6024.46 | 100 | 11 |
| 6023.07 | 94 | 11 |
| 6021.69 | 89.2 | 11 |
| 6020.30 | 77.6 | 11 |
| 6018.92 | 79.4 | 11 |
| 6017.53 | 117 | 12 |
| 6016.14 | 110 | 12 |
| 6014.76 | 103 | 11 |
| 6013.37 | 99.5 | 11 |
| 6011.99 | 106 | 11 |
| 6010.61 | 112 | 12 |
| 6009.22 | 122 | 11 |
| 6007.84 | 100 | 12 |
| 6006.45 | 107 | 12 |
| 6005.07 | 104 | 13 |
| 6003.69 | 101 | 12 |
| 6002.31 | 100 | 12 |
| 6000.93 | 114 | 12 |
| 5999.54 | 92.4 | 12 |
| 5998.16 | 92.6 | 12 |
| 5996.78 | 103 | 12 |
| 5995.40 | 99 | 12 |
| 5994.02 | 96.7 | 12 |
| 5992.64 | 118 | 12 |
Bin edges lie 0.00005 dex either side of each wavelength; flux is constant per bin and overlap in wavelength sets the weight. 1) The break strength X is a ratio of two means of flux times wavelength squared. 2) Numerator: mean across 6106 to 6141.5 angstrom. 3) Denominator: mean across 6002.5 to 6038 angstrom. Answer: 1.06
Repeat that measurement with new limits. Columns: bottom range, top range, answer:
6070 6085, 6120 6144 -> 1.08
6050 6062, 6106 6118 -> 1.01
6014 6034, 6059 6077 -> 1.05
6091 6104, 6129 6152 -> 1.06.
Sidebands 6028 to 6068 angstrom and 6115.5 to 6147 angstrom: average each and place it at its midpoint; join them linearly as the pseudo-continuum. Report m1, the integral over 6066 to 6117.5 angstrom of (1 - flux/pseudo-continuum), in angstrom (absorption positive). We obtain 1.7 angstrom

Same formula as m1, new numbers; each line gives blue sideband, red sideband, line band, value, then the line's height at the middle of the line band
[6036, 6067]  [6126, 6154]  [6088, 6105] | 0.4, 104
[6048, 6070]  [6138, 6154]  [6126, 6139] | 0.6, 107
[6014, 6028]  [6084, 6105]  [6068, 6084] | -0.1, 98.7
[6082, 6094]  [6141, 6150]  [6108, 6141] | 0.7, 105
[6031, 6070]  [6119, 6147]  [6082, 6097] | 0.3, 103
